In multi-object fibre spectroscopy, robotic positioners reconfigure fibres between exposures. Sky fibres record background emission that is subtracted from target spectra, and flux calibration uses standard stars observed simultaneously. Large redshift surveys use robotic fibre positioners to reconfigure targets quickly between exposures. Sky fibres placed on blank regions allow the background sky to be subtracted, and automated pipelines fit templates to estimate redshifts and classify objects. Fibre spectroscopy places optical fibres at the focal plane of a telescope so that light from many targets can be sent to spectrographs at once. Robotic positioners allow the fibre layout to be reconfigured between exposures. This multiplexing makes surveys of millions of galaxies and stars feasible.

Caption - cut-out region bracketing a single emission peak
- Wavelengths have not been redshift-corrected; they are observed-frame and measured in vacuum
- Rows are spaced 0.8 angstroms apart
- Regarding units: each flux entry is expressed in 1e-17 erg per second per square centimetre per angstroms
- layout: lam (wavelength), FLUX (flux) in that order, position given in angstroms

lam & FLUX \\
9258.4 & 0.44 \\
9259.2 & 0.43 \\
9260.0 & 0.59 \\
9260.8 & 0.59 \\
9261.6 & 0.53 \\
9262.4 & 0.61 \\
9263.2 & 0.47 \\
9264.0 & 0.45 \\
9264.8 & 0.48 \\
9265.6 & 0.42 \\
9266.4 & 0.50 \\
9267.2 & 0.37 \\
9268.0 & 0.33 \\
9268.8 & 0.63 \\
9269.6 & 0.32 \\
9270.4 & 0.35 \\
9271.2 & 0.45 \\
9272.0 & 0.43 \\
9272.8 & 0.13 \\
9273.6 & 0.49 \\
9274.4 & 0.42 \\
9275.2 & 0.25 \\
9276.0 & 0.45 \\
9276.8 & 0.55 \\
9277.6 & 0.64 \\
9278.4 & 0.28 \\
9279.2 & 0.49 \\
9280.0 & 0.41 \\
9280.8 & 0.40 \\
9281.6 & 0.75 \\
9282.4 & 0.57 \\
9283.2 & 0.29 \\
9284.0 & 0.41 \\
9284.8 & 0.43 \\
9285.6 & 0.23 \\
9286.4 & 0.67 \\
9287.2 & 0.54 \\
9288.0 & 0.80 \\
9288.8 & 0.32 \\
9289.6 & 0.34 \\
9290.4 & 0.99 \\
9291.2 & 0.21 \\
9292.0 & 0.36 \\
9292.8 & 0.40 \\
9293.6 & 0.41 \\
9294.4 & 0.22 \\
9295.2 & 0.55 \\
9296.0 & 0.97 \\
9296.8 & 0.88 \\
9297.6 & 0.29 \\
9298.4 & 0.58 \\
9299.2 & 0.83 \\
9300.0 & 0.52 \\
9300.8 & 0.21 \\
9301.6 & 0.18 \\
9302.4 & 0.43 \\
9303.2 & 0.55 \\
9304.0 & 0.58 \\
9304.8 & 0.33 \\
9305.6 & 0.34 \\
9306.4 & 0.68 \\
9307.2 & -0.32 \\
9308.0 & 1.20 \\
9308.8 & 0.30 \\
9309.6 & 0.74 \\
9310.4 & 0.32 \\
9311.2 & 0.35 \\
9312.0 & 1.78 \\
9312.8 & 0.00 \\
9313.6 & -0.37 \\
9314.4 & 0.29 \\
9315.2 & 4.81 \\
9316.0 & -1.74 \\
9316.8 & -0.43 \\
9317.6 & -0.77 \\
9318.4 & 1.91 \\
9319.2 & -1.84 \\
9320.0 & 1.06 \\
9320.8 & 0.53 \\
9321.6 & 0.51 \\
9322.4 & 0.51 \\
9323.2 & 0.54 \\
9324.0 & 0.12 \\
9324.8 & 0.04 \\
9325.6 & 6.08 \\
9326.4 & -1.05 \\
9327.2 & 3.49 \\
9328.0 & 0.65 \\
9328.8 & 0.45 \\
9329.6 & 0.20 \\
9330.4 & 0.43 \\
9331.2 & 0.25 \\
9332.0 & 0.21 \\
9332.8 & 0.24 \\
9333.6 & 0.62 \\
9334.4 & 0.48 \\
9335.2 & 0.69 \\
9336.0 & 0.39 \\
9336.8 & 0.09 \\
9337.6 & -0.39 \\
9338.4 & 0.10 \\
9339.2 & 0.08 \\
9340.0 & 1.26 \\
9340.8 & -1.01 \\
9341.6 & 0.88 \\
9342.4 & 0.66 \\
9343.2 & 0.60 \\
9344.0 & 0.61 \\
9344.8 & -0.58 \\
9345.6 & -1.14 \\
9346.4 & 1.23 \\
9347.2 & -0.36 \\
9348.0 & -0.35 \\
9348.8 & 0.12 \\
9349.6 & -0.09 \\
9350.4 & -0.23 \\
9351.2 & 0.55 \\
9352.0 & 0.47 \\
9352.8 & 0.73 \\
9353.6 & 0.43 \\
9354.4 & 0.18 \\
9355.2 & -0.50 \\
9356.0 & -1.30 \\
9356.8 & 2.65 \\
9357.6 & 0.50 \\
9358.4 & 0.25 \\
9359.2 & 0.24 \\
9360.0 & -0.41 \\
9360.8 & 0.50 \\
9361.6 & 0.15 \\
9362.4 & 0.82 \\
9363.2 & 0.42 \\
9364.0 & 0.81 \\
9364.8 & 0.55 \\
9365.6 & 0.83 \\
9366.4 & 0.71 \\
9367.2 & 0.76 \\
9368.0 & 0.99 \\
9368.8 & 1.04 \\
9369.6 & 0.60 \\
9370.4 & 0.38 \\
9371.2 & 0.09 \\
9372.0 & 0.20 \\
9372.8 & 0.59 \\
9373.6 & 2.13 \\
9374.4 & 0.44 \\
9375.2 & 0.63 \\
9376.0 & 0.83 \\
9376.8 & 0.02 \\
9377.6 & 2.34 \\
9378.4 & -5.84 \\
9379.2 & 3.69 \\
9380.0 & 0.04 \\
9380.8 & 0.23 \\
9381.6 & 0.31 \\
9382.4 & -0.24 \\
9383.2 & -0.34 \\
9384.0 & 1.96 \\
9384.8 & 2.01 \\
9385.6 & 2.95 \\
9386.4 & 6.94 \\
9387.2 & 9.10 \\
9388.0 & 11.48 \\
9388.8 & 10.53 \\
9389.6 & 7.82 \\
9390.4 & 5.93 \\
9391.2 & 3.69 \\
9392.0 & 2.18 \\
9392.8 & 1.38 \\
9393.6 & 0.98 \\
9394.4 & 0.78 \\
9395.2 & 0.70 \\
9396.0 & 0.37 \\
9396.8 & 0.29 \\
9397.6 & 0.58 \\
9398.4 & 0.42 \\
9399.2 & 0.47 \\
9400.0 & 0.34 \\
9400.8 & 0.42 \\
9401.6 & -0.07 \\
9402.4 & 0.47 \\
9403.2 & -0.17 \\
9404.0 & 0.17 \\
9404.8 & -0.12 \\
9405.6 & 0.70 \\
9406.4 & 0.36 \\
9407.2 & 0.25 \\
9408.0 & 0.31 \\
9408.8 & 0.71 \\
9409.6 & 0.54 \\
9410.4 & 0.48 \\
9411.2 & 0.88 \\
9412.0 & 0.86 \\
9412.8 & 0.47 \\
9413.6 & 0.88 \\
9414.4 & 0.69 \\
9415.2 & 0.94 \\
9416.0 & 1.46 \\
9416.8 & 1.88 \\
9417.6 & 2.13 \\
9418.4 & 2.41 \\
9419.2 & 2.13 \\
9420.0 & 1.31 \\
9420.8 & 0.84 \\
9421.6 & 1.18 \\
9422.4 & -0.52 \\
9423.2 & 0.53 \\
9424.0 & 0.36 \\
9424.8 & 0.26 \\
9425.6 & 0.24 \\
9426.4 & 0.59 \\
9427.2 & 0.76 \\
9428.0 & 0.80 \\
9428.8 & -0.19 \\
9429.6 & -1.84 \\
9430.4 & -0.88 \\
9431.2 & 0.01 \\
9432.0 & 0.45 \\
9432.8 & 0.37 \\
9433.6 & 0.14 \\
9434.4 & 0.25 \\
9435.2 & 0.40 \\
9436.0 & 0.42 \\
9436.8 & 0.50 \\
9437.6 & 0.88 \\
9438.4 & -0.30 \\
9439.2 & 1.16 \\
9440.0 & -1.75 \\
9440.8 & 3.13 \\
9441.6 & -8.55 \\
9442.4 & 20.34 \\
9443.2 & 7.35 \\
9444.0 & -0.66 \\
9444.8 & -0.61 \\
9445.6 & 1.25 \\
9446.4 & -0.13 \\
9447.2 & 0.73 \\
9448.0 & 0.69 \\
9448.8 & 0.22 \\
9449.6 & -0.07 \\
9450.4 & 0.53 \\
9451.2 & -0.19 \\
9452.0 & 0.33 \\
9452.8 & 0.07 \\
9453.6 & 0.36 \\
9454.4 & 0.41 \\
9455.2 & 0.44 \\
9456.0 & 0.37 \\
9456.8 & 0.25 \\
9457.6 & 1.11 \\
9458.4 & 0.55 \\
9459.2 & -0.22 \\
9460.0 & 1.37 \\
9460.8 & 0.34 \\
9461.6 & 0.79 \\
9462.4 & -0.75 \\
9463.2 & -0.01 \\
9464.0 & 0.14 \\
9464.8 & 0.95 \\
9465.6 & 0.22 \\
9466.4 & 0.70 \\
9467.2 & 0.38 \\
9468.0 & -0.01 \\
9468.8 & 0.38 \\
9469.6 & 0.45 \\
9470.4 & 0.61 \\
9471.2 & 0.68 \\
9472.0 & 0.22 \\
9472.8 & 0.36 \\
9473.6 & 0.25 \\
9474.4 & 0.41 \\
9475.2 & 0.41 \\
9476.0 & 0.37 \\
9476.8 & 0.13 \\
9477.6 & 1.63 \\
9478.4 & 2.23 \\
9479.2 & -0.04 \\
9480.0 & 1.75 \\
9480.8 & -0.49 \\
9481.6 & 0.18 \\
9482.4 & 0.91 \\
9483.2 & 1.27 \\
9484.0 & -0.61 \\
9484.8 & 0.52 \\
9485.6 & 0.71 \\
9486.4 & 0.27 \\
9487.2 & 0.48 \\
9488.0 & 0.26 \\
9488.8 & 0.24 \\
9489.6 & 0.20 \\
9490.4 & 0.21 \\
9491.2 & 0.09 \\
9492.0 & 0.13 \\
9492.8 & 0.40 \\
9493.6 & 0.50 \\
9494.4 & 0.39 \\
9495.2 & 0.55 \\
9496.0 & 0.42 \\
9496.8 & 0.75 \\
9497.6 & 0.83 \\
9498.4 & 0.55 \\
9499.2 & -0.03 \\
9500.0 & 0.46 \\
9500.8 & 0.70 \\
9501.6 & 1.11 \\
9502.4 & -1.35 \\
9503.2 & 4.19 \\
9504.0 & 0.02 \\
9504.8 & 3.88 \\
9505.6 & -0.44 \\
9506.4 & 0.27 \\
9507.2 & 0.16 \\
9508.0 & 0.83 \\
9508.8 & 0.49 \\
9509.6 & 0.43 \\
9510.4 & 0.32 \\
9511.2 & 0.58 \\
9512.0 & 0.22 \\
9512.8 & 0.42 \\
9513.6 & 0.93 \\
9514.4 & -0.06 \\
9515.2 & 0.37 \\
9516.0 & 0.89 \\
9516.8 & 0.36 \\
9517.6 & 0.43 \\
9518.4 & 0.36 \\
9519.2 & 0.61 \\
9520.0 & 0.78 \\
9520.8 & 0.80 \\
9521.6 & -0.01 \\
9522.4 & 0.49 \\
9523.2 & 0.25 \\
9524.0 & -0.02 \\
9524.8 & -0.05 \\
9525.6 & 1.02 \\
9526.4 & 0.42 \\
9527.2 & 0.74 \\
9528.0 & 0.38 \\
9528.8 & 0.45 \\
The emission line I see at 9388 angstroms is H-alpha 6563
